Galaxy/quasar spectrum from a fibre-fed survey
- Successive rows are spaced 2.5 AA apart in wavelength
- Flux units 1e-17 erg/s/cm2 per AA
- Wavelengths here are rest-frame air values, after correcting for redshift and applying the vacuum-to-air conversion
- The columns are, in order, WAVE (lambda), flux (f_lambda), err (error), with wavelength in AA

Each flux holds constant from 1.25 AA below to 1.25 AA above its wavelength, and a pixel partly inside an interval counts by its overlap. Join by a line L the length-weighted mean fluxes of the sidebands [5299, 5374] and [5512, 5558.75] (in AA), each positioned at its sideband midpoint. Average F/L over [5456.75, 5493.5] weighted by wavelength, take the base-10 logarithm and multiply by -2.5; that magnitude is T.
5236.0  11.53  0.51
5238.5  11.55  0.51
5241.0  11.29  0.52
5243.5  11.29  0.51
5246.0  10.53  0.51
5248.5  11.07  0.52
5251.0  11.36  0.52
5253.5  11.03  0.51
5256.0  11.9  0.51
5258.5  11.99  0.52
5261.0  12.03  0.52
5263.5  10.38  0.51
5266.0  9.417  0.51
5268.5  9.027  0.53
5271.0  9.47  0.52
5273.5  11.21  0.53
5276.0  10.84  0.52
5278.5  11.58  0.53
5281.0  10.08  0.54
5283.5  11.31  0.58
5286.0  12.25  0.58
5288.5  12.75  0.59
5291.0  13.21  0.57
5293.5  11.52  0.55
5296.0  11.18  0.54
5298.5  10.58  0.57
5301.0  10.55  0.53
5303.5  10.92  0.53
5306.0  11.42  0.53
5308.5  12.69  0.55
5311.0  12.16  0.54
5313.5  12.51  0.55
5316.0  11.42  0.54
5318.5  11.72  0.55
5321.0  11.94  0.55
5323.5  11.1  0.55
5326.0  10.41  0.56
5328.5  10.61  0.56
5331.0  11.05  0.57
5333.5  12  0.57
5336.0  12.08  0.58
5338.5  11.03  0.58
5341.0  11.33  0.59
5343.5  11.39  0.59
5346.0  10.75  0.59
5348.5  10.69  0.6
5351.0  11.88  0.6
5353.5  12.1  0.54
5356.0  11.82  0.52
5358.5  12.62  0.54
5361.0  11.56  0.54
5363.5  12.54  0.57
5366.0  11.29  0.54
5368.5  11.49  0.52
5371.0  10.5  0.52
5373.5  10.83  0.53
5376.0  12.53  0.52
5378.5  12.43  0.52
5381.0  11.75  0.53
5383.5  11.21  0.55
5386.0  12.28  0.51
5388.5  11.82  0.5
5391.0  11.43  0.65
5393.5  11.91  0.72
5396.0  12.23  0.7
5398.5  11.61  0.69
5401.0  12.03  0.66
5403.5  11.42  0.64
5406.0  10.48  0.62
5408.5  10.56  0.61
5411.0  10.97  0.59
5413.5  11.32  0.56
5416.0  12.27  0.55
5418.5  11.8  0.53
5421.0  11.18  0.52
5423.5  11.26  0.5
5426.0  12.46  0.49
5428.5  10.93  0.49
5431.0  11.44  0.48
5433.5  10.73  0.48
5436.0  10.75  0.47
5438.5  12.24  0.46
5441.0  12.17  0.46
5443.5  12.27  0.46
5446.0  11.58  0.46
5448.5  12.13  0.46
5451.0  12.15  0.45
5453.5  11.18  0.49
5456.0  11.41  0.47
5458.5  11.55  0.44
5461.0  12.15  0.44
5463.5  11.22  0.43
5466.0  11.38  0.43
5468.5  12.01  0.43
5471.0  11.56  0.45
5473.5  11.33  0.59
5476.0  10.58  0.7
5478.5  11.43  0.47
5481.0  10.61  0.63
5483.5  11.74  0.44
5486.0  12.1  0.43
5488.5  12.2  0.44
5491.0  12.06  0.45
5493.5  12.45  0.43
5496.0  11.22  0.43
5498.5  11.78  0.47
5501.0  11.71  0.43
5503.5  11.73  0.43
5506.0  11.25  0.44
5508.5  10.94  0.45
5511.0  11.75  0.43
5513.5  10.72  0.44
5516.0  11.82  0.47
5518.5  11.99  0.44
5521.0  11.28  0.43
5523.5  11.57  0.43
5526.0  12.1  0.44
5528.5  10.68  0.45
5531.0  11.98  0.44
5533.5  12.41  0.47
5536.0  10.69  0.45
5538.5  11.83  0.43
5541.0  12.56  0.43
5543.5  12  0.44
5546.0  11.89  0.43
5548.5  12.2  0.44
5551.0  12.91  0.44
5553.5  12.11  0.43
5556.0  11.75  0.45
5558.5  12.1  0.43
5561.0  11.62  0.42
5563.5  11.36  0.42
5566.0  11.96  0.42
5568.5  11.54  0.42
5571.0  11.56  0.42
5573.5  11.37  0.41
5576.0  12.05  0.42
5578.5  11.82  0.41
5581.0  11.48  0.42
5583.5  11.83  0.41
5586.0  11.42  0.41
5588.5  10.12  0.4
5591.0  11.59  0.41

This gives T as 0.011 mag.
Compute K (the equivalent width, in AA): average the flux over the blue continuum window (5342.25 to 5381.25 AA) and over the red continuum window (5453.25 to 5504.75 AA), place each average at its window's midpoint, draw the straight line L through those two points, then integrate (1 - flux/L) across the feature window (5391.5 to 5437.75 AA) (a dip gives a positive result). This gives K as 0.8 AA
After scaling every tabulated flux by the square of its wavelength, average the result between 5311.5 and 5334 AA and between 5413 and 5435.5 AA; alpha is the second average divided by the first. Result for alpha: 1.0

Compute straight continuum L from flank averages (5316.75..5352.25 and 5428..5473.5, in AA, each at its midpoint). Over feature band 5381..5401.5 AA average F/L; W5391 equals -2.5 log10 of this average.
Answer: -0.03 mag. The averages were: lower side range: 11.3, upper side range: 11.6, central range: 11.8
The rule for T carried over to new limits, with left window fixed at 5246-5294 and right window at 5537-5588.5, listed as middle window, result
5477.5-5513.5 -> 0.01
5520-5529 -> 0.02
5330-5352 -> 0.00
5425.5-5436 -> 0.03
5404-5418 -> 0.03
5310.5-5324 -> -0.05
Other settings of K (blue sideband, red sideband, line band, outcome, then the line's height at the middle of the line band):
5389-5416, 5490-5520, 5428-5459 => -0.2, 11.5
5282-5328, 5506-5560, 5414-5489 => 0.8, 11.7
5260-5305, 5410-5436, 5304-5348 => -1.4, 11.1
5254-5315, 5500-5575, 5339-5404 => -1.3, 11.4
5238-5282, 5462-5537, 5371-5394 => -1.0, 11.2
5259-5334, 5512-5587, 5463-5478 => 0.3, 11.6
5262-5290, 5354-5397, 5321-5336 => 0.2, 11.3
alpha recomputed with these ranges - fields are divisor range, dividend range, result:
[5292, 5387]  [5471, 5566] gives 1.08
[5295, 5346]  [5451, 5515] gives 1.08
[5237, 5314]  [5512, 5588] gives 1.15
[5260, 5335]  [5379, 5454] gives 1.08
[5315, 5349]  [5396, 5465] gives 1.06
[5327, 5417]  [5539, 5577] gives 1.11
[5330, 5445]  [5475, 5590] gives 1.06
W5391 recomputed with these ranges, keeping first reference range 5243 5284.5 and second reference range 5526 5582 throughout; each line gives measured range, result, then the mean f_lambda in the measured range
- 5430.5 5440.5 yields 0.01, 11.3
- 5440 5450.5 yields -0.05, 12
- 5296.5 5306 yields 0.01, 10.8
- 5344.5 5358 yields -0.04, 11.5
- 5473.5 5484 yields 0.05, 11.1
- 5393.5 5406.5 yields -0.03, 11.7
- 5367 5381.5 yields -0.03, 11.6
